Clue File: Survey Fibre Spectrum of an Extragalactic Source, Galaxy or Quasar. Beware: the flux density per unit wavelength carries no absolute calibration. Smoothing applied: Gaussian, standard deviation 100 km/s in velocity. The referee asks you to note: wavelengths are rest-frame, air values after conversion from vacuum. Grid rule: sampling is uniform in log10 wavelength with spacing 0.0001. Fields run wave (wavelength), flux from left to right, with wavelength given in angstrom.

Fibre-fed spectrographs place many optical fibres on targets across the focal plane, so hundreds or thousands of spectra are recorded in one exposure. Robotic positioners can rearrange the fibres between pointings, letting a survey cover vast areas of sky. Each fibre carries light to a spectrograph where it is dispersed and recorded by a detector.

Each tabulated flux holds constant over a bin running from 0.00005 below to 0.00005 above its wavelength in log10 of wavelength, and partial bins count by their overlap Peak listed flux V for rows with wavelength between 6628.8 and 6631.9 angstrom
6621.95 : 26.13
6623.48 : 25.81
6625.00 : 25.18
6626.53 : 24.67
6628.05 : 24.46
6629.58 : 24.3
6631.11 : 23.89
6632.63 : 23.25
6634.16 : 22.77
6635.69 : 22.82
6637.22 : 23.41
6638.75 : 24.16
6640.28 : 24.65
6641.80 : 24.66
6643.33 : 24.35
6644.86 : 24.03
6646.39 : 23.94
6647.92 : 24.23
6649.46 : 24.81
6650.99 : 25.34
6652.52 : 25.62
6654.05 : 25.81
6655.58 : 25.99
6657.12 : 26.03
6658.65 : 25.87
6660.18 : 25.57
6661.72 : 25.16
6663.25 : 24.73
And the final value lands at 24.3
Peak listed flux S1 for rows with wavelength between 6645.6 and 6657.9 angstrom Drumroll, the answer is 26.03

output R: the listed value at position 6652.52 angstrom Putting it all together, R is 25.62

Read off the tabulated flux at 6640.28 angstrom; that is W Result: 24.65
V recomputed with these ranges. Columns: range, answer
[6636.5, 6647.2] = 24.66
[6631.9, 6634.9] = 23.25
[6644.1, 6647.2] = 24.03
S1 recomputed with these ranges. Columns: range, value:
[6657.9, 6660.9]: 25.87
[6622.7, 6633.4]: 25.81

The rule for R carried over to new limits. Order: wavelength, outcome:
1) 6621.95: 26.13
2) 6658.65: 25.87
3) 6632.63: 23.25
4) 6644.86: 24.03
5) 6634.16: 22.77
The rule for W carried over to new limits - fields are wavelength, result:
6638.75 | 24.16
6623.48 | 25.81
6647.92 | 24.23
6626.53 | 24.67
